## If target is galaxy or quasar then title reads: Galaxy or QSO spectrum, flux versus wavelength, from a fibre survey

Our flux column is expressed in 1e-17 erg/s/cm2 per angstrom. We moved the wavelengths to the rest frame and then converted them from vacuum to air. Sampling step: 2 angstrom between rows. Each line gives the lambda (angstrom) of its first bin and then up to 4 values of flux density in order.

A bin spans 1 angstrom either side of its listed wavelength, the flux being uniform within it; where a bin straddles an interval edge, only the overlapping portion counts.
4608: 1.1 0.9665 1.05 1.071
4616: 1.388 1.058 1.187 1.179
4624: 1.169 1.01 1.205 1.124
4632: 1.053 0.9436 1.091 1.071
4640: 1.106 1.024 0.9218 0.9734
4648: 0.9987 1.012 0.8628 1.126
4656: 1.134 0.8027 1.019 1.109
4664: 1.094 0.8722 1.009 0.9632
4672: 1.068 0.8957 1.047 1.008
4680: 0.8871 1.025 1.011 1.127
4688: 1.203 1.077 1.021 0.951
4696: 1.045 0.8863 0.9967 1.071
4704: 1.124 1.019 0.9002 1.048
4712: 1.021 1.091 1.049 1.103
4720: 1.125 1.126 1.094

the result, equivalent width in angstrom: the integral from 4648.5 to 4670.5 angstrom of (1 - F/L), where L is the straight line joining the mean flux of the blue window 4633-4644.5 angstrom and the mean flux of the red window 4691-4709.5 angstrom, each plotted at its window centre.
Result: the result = 0.43 angstrom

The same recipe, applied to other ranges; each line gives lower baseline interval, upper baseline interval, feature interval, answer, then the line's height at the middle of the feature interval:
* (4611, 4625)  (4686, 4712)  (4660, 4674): 0.92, 1.08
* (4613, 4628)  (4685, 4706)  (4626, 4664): 2.97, 1.12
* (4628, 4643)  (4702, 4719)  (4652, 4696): 1.61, 1.06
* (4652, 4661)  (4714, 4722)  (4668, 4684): 0.69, 1.03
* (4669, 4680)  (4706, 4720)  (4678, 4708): -0.42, 1.01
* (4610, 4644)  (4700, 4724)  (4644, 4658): 1.18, 1.09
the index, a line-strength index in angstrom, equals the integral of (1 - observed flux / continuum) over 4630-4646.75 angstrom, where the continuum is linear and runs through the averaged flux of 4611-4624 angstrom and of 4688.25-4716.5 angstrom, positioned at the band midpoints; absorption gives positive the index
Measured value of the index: 1.4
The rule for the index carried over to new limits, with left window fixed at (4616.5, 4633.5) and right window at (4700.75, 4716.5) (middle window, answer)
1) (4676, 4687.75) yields 0.4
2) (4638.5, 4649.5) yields 1.0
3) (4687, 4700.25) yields 0.3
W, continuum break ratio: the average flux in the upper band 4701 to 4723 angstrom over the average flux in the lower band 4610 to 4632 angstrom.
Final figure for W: 0.9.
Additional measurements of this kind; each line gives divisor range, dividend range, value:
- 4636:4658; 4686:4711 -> 1.02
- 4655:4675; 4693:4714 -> 1.01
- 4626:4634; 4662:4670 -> 0.92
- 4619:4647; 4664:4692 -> 0.95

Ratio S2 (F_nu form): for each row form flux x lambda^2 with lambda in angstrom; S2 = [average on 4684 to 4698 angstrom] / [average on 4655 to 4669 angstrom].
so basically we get 1.1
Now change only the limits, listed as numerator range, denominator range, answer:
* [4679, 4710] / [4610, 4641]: 0.95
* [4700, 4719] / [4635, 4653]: 1.07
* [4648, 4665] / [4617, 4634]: 0.93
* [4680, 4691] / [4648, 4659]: 1.10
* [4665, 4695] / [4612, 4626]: 0.90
